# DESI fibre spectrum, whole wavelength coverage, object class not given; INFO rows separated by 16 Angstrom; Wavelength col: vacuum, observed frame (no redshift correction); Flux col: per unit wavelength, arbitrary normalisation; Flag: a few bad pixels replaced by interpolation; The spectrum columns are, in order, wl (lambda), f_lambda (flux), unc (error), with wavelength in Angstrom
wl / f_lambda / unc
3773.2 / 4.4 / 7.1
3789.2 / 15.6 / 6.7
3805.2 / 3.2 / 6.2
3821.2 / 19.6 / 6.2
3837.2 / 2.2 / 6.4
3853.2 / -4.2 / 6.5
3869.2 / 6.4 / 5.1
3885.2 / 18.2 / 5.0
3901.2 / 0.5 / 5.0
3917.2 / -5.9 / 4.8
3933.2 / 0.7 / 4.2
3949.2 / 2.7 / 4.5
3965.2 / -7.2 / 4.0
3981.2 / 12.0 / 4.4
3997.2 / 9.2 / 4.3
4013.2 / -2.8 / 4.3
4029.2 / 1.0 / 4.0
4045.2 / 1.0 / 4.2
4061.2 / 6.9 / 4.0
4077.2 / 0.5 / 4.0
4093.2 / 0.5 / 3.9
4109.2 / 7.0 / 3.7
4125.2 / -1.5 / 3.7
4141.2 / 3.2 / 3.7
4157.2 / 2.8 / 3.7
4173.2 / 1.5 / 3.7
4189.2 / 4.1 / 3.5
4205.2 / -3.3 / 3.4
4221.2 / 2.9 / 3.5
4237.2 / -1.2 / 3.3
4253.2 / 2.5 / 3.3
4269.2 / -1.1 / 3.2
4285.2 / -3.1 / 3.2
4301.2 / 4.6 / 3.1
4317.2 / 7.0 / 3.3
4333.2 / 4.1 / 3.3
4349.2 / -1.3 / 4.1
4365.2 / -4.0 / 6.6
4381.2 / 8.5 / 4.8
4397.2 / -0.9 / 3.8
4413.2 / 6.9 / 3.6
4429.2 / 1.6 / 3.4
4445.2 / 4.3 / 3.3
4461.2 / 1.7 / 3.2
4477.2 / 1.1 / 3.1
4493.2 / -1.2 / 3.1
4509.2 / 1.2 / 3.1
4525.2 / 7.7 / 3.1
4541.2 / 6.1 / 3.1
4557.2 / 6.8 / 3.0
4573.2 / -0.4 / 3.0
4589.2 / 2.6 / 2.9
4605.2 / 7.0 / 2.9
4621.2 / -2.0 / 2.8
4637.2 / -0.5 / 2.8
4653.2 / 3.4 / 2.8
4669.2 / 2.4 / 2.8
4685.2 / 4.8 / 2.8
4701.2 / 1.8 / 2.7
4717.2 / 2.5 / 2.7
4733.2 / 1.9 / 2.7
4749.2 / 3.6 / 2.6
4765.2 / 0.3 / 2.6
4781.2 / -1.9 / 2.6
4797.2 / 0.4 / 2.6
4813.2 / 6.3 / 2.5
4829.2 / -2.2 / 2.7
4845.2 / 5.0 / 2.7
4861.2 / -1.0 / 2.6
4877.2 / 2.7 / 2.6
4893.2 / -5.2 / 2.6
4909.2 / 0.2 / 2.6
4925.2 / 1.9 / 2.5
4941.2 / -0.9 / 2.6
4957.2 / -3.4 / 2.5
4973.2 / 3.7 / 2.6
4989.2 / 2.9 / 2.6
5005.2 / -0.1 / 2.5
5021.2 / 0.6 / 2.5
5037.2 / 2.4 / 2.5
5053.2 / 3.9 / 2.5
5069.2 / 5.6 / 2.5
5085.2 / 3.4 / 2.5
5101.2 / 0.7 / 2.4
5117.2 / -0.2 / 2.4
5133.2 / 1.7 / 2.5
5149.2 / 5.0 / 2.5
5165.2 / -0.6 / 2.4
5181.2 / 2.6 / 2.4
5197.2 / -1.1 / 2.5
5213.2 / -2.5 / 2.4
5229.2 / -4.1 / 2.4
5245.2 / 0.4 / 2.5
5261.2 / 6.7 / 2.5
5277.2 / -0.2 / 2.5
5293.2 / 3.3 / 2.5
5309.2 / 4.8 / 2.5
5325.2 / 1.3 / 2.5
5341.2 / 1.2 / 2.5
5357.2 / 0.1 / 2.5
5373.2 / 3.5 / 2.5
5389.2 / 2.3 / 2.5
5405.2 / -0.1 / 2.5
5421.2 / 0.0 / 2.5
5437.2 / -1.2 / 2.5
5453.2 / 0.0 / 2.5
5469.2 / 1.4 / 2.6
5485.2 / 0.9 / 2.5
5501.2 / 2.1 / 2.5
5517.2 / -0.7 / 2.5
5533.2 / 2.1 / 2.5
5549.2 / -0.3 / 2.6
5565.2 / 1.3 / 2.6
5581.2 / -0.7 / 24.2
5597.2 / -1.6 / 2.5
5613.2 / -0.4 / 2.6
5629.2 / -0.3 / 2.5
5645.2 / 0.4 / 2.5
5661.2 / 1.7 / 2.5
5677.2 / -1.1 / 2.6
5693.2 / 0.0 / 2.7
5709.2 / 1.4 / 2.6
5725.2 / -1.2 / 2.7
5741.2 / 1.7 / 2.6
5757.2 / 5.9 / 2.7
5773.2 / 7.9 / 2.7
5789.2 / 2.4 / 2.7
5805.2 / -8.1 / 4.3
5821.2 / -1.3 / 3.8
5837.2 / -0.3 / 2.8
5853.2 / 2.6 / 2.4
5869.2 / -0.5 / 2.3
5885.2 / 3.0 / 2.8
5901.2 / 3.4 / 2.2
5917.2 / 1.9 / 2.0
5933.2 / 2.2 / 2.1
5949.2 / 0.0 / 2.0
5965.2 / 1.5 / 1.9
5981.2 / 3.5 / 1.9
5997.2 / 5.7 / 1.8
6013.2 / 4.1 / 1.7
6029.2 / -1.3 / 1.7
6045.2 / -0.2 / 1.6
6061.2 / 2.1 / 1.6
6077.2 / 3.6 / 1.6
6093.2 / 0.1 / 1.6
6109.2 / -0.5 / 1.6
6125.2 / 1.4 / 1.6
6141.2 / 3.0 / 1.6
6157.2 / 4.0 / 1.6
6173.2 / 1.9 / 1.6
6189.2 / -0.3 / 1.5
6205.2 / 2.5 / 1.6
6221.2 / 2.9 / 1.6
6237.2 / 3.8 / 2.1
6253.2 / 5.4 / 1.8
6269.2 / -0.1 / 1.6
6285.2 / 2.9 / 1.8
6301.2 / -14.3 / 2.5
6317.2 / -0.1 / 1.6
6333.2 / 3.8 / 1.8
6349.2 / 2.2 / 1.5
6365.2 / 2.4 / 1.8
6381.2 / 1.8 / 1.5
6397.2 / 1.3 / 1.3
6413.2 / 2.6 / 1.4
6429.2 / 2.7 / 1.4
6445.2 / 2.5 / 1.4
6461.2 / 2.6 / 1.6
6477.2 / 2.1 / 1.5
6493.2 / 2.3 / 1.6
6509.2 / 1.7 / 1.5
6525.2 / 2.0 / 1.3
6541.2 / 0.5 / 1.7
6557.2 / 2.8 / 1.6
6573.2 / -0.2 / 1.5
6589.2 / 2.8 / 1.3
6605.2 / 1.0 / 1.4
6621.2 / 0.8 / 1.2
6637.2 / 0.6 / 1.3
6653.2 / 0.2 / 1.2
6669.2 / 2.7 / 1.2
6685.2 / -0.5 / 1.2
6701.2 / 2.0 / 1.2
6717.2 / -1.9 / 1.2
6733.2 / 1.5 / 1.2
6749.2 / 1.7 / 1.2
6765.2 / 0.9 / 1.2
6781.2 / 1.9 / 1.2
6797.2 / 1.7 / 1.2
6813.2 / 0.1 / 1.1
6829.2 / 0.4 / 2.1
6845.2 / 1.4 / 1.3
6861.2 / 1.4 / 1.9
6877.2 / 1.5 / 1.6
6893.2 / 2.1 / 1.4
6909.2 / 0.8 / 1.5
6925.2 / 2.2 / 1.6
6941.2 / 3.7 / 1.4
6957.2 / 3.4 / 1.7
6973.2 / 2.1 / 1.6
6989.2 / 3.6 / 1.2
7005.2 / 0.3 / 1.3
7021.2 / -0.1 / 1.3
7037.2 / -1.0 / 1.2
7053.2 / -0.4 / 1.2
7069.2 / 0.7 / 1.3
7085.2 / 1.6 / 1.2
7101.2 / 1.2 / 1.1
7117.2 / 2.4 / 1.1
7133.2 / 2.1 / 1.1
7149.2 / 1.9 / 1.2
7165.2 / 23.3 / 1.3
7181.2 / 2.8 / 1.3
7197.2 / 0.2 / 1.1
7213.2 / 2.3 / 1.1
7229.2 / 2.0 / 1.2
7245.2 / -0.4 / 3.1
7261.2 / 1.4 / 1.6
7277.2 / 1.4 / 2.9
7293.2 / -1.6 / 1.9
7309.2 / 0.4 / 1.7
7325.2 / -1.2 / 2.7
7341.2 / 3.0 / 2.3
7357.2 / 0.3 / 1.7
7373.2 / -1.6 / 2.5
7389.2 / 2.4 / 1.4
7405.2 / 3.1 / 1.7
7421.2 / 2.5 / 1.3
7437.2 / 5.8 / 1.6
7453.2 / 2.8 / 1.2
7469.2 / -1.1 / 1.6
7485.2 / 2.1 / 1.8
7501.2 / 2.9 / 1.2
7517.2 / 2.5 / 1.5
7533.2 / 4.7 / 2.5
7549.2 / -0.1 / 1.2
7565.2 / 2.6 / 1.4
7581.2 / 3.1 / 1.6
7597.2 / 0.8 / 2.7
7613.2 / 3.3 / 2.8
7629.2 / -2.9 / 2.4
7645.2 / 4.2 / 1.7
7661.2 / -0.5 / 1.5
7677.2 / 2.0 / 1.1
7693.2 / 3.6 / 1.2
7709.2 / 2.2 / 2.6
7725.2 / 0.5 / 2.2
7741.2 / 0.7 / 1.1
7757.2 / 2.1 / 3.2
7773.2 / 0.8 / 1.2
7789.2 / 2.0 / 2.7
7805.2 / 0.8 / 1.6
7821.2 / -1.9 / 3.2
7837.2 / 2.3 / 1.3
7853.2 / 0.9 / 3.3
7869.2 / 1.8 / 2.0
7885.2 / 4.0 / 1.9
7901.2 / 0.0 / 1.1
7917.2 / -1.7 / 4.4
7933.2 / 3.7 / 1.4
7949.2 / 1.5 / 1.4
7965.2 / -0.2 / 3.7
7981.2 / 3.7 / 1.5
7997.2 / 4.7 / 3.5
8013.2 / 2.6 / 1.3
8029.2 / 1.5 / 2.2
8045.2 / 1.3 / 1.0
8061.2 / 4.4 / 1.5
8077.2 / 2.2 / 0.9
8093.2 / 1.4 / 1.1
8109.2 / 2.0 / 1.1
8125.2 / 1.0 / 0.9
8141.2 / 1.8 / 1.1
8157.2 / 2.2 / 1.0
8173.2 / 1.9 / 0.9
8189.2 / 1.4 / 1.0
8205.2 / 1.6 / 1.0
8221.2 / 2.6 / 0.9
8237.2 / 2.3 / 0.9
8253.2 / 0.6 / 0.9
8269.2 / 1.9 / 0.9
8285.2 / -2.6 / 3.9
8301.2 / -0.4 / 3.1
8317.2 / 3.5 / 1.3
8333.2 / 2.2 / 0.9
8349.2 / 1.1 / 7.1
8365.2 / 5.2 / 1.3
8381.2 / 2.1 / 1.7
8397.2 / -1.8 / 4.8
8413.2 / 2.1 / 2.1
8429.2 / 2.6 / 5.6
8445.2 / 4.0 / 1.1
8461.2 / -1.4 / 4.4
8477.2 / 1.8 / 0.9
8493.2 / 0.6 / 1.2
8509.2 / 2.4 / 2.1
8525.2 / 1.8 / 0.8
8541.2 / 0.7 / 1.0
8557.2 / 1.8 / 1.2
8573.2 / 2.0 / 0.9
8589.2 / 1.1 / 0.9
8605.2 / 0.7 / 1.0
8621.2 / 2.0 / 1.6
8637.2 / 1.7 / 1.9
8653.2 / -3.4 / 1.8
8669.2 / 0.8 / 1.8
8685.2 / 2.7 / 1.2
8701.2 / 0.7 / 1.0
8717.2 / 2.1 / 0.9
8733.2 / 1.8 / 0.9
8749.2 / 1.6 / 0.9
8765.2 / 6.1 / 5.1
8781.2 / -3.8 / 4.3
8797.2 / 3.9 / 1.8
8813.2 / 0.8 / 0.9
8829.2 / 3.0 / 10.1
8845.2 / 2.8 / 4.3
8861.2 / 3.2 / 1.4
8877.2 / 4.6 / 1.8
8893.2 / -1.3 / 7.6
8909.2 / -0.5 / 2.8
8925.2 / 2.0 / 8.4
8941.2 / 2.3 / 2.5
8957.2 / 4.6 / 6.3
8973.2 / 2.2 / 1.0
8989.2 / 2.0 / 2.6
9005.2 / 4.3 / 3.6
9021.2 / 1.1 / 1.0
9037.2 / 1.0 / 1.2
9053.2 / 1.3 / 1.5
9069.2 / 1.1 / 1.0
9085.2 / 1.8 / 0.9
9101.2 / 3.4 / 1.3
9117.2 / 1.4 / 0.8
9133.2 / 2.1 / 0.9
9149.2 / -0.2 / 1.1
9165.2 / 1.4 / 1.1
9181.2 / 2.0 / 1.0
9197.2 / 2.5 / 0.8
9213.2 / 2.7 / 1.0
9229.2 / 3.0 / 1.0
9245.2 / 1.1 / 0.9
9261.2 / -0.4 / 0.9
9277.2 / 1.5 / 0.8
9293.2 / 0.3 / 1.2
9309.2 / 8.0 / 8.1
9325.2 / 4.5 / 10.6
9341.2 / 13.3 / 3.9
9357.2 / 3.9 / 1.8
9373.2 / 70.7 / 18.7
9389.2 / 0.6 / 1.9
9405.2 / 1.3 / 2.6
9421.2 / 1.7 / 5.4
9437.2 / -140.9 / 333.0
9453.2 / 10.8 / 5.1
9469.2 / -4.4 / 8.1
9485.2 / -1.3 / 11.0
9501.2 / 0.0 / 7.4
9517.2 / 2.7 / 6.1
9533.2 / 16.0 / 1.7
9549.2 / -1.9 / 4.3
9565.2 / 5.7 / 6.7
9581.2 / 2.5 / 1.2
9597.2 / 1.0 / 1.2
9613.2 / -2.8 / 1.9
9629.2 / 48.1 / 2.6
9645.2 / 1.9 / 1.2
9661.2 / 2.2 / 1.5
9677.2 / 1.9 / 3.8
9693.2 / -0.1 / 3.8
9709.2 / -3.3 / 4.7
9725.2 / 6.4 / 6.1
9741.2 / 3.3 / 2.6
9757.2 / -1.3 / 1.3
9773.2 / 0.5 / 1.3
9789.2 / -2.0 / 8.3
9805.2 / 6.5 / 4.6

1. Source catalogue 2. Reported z 0.922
